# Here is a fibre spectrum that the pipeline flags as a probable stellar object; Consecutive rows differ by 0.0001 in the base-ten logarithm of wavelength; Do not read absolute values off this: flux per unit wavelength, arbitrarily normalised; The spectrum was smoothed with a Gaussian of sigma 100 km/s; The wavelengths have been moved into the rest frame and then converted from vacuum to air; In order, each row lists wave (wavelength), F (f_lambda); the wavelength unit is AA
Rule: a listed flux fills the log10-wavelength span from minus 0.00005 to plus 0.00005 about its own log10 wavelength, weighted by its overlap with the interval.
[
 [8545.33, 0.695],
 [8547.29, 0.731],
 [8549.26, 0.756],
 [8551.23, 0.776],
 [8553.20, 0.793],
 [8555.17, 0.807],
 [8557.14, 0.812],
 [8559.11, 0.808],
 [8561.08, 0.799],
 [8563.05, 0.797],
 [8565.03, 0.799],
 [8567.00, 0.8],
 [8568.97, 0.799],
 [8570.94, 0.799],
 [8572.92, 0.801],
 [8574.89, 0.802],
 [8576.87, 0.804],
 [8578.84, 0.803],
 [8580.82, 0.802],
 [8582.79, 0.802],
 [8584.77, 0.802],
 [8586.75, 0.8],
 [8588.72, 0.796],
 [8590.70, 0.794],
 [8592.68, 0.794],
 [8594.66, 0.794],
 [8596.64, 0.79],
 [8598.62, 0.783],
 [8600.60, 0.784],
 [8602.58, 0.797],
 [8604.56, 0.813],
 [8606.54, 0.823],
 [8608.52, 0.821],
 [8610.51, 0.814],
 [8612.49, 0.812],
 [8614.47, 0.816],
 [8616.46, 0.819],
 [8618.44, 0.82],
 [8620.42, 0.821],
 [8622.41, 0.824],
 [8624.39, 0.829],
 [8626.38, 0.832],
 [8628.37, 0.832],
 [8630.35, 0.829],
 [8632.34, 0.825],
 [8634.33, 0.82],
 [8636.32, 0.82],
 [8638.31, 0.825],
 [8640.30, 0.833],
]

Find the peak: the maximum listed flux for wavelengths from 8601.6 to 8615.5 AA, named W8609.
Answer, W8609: 0.823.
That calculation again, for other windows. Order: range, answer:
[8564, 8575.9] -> 0.802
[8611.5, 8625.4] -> 0.829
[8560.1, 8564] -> 0.799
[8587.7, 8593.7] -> 0.796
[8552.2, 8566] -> 0.812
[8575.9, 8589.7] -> 0.804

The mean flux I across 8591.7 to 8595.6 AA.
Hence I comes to 0.794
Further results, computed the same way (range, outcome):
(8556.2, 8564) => 0.804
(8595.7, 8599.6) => 0.786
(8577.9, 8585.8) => 0.802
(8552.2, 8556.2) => 0.8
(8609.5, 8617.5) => 0.815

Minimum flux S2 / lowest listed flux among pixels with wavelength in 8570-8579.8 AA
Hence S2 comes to 0.799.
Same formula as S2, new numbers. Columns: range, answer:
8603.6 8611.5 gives 0.813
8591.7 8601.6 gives 0.783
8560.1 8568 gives 0.797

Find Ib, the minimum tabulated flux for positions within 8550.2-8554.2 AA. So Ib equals 0.776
